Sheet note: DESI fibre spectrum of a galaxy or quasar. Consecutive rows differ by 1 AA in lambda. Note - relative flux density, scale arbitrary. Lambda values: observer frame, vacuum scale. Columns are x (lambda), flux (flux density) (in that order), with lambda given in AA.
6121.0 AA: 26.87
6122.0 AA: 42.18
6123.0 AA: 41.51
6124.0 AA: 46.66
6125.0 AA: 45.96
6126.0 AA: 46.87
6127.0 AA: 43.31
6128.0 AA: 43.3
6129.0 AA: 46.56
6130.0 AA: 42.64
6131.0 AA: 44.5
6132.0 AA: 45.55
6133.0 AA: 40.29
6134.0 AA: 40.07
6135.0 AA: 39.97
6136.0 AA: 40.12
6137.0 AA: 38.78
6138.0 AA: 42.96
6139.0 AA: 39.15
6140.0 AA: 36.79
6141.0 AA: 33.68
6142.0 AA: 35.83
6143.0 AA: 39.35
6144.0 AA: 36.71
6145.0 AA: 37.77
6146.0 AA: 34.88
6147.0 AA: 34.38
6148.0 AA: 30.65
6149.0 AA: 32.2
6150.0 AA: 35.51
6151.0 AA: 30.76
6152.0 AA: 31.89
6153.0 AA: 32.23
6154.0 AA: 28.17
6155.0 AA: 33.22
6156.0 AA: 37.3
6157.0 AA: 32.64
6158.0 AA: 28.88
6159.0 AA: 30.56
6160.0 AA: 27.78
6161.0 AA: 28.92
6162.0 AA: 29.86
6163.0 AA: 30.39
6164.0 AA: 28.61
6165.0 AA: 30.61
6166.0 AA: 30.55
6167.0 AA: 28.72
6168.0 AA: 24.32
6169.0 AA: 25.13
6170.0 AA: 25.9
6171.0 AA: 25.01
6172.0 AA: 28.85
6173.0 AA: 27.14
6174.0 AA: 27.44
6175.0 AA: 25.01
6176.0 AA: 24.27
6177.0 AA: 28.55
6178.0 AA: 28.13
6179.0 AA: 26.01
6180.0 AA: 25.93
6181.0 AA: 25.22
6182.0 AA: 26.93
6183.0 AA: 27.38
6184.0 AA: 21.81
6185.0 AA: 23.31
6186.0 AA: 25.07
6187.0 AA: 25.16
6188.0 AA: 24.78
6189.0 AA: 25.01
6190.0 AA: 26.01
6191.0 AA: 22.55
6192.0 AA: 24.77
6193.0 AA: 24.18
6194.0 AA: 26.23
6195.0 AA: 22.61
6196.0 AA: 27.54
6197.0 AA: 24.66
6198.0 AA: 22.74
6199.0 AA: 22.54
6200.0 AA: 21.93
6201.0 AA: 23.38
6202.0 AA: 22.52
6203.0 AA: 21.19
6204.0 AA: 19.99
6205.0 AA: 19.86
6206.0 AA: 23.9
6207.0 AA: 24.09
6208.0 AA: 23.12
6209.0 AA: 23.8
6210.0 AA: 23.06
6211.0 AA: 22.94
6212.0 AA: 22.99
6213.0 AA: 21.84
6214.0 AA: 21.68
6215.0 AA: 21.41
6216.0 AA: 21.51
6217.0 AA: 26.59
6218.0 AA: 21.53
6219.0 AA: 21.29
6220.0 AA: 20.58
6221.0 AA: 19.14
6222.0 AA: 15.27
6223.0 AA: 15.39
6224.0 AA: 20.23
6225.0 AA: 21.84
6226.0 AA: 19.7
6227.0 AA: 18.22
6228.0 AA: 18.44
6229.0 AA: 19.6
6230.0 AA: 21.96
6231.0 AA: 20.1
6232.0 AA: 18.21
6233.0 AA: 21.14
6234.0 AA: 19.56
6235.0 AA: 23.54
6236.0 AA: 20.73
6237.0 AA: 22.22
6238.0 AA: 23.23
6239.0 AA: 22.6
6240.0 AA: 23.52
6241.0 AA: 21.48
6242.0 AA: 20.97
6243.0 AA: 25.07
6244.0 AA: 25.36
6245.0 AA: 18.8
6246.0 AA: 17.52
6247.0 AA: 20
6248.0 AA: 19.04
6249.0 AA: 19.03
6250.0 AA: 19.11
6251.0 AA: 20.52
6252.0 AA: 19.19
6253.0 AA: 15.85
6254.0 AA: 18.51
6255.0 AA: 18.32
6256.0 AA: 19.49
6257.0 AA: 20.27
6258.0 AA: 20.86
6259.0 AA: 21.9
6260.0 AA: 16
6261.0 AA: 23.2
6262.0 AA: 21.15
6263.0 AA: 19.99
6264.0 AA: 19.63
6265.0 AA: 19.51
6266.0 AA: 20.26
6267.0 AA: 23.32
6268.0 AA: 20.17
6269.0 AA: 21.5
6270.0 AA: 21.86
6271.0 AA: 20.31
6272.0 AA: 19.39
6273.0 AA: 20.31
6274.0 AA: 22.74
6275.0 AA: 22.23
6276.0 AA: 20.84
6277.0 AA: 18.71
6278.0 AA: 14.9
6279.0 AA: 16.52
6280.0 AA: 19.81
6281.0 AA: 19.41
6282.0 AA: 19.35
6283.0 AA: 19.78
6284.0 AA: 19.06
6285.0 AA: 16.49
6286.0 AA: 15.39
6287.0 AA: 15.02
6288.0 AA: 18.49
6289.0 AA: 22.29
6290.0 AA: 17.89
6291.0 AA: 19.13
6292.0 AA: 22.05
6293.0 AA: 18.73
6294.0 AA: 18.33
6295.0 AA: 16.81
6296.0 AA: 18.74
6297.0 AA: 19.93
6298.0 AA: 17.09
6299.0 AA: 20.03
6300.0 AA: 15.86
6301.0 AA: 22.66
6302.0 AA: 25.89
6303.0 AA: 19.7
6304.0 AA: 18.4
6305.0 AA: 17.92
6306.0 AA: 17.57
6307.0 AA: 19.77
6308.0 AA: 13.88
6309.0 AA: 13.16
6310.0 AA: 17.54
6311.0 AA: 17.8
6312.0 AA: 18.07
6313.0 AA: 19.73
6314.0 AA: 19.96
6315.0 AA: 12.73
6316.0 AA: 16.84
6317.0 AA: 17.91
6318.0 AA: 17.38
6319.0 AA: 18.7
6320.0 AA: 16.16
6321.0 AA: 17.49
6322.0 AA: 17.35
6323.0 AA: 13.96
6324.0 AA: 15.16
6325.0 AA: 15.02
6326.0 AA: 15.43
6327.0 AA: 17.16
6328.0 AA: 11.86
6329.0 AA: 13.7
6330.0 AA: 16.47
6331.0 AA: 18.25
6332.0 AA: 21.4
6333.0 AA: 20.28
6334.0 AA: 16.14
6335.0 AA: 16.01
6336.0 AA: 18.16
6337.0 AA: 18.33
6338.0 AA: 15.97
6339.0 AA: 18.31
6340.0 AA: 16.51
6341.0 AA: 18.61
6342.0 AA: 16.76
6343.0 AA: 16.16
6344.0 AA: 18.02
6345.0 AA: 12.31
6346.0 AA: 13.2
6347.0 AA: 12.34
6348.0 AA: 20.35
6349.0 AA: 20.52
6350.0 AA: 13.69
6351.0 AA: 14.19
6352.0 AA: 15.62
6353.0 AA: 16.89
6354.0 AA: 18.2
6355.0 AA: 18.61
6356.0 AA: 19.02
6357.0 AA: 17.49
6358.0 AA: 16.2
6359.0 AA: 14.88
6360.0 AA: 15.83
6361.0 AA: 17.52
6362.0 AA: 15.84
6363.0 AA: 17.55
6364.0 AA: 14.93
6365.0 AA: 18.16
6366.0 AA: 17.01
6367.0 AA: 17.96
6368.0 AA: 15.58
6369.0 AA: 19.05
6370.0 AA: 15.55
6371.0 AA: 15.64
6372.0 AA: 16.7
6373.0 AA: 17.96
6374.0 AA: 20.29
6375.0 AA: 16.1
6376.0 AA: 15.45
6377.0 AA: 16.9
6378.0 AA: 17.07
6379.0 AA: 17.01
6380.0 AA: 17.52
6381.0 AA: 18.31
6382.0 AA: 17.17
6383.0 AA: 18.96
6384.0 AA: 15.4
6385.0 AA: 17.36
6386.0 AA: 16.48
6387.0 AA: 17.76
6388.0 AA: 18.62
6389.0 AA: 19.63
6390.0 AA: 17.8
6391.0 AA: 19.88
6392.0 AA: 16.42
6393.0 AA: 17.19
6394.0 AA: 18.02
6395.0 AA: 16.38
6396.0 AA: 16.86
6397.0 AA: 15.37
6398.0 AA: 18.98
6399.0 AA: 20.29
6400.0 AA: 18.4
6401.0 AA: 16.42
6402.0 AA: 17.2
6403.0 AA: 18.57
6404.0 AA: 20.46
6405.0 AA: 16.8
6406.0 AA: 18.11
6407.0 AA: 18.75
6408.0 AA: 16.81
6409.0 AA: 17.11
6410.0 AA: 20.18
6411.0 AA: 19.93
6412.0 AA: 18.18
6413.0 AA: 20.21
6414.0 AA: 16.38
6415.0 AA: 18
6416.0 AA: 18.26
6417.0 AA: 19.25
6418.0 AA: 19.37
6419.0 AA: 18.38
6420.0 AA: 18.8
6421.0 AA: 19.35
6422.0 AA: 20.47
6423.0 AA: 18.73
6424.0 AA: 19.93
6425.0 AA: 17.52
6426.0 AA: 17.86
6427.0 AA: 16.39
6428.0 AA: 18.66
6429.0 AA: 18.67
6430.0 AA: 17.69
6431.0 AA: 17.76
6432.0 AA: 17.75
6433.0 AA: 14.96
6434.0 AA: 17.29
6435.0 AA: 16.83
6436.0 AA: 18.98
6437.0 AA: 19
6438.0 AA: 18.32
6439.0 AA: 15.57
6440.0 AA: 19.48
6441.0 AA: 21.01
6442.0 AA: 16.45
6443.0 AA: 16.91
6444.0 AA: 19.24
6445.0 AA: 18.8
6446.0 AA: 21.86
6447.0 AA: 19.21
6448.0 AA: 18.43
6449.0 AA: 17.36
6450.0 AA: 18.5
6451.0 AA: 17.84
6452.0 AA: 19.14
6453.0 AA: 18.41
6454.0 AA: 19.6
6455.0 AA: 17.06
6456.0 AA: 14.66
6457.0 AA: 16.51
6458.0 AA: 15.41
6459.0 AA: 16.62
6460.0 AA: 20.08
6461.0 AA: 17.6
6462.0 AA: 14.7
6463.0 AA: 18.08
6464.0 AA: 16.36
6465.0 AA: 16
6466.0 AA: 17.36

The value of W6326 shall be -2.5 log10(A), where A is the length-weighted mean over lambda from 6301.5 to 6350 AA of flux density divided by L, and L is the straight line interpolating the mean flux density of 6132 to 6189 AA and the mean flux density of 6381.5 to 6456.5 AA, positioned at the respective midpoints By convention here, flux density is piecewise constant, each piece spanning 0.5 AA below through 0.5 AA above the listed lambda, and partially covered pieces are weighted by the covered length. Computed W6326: 0.31 mag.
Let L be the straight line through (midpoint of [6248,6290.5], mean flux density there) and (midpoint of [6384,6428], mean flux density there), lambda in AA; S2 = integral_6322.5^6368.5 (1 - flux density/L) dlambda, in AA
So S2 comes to 5.4 AA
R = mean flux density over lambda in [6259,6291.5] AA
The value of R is 19.6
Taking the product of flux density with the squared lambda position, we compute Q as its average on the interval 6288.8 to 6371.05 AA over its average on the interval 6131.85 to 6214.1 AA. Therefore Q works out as 0.63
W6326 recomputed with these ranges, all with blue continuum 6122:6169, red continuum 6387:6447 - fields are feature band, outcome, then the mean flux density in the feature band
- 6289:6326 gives 0.38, 18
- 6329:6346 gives 0.34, 17.1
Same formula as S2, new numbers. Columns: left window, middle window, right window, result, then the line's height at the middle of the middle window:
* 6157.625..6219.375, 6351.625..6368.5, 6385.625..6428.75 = 2.4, 19.7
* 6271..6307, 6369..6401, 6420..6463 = 1.6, 18.4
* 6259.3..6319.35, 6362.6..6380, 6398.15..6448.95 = 1.5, 18.6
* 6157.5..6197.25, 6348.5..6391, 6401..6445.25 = 6.1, 20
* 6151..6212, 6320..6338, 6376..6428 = 3.6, 20.7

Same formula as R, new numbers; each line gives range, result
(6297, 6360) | 17.1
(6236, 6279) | 20.4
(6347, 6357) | 17.2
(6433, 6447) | 18.3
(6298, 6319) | 18.1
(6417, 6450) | 18.4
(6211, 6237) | 20.6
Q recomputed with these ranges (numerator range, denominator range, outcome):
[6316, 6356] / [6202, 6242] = 0.81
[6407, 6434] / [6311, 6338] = 1.12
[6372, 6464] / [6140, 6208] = 0.70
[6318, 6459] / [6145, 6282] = 0.79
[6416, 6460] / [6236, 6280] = 0.94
